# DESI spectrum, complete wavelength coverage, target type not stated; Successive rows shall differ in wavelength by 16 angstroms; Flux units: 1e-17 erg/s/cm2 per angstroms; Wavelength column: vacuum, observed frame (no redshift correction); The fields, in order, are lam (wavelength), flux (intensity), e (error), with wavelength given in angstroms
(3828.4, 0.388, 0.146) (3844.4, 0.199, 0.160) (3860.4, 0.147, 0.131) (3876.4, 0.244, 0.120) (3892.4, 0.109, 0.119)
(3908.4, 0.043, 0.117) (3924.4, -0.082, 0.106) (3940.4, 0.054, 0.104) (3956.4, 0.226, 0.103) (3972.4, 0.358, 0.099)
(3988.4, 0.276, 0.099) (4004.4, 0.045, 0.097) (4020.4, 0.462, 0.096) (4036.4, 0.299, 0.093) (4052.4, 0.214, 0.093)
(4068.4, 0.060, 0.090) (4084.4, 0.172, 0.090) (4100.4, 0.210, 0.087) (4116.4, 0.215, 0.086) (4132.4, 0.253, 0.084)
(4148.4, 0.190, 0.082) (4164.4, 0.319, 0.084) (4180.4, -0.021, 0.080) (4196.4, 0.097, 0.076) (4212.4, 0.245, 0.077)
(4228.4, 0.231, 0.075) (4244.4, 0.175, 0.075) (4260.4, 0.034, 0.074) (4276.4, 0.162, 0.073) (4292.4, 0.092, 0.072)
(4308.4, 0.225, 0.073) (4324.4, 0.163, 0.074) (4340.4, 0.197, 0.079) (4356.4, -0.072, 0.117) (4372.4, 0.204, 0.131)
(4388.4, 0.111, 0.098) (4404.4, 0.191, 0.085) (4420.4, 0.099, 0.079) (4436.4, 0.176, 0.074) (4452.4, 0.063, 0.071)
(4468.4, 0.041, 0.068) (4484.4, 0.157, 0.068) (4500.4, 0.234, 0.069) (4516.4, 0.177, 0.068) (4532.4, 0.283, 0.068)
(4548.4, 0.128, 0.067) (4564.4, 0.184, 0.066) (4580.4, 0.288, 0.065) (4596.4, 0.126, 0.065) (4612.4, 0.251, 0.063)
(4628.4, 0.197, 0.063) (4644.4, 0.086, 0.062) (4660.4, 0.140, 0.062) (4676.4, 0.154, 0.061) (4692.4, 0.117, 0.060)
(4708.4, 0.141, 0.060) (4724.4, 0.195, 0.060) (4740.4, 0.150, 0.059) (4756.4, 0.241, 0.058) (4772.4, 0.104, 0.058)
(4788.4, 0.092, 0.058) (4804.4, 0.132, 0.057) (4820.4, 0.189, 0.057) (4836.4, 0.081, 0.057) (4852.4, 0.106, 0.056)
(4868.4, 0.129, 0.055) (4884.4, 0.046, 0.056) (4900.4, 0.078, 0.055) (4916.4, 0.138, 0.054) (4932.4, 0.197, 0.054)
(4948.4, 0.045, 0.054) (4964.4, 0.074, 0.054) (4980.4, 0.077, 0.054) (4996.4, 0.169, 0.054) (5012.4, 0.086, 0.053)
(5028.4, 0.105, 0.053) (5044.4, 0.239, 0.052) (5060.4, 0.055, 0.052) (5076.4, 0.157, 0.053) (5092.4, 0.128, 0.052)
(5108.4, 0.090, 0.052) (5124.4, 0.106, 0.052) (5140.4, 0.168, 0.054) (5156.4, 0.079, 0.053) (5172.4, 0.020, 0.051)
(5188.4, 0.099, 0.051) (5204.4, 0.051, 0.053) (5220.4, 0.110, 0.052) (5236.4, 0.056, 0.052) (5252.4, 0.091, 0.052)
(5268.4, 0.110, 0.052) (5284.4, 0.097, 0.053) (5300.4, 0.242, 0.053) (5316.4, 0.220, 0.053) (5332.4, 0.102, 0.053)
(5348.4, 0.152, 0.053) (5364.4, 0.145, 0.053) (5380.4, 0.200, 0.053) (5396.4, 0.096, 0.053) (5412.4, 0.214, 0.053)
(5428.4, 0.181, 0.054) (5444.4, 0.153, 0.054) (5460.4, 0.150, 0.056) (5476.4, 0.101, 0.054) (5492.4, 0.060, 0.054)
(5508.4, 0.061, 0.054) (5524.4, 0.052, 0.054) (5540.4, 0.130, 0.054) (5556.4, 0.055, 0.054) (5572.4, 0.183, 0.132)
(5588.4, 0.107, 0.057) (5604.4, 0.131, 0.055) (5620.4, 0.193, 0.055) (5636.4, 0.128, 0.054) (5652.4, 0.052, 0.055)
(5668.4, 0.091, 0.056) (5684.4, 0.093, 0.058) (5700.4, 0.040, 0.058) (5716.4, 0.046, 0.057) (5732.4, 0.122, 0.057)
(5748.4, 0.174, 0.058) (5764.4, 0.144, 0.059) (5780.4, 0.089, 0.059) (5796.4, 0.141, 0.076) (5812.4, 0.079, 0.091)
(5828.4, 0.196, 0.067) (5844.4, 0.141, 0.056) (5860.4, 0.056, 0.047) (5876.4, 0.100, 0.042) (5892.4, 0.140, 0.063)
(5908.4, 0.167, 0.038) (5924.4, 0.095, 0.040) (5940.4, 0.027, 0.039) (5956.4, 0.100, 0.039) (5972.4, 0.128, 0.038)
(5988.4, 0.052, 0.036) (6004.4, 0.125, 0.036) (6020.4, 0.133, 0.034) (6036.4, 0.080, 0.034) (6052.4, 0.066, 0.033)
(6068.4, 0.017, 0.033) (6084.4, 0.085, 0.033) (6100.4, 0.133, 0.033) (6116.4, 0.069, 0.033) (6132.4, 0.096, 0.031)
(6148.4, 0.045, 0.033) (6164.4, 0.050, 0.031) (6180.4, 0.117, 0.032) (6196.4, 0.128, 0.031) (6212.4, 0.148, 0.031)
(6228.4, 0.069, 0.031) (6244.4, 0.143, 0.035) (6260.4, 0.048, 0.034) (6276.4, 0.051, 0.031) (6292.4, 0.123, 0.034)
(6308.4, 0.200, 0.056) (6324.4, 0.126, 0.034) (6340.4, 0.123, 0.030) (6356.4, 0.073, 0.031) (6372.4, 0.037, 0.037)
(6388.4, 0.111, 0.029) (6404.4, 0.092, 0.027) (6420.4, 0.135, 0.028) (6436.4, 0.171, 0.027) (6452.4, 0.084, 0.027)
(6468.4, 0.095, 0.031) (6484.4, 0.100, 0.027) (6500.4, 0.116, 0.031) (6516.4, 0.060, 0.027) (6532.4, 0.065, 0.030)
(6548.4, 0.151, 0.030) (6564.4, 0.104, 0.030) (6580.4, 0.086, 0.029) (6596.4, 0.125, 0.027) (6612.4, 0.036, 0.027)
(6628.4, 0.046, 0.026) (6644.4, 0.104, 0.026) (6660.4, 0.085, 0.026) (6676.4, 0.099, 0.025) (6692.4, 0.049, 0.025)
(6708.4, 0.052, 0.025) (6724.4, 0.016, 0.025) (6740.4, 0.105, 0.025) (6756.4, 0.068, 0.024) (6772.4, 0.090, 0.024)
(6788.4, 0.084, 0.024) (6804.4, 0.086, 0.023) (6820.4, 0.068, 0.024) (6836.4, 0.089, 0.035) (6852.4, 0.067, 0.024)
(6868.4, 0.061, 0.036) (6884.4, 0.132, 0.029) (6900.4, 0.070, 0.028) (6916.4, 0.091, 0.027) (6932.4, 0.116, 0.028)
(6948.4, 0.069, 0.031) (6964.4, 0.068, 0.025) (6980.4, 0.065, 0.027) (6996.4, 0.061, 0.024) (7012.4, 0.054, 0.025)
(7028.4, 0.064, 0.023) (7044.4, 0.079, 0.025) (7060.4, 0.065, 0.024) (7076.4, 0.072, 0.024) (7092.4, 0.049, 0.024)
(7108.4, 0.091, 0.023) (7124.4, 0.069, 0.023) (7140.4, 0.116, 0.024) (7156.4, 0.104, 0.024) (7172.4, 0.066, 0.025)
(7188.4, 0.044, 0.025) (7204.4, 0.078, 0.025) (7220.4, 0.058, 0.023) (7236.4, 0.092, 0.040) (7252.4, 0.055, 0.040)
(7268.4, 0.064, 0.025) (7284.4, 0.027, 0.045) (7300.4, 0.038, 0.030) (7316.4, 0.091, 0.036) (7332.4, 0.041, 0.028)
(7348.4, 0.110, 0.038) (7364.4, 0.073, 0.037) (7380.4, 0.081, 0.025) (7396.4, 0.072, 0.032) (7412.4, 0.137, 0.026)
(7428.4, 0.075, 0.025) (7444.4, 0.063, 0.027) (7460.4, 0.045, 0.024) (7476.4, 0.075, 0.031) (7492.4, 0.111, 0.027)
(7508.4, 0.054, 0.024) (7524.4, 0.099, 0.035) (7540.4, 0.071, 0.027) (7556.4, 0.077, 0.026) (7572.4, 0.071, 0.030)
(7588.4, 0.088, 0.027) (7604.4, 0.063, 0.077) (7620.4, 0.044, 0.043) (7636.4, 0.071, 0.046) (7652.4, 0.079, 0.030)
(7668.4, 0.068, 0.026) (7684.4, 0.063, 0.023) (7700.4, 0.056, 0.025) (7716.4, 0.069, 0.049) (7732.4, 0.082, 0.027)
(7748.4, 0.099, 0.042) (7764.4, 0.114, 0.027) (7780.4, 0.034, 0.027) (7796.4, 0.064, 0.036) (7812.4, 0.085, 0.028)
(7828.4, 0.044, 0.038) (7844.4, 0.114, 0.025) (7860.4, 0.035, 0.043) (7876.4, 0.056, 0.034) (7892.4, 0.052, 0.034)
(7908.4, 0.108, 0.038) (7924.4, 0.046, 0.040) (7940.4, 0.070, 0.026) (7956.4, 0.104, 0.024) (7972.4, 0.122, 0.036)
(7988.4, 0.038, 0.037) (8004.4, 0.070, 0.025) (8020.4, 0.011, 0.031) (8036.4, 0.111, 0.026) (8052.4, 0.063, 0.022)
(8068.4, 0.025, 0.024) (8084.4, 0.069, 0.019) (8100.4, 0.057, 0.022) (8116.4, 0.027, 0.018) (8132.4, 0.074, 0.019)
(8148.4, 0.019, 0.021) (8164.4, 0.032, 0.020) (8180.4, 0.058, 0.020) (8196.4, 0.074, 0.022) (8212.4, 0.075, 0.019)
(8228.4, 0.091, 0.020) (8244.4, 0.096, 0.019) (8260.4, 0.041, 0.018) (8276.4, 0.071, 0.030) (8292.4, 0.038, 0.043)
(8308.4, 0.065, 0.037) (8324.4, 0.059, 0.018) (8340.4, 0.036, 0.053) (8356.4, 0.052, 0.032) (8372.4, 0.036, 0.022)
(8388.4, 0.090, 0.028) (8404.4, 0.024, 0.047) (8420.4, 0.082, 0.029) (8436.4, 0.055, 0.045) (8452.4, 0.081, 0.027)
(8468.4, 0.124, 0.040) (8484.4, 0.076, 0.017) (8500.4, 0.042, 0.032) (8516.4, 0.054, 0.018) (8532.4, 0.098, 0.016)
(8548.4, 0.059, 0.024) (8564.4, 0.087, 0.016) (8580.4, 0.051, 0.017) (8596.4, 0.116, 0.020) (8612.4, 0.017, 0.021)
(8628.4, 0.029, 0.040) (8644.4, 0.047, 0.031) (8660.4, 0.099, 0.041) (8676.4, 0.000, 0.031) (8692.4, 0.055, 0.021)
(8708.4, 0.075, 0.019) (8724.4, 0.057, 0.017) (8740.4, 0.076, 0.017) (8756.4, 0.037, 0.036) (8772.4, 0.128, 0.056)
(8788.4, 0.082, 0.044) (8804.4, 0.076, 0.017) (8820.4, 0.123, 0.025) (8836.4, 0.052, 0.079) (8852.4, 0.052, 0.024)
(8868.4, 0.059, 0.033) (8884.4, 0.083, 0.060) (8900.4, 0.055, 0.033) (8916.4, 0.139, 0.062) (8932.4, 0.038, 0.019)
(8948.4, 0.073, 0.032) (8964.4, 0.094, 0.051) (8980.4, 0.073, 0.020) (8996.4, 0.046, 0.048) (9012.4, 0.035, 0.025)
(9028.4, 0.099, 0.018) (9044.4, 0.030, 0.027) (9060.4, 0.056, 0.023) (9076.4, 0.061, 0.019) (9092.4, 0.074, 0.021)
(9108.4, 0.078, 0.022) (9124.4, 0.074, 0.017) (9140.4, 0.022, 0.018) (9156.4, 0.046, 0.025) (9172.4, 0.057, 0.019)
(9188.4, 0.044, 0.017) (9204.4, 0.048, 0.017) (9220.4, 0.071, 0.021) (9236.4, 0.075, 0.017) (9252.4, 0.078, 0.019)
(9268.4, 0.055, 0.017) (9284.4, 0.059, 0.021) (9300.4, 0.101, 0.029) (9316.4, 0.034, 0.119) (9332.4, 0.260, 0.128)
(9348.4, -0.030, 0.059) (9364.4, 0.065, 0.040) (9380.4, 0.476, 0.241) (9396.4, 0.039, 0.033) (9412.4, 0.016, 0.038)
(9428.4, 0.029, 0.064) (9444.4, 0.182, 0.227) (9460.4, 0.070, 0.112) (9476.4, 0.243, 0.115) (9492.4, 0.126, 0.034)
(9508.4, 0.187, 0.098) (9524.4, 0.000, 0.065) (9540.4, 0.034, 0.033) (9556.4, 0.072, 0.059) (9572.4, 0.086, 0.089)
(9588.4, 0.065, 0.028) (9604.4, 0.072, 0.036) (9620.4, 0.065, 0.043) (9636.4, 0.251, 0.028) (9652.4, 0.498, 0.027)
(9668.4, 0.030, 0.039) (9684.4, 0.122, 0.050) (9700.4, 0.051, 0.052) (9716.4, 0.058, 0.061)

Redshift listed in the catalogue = 1.587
